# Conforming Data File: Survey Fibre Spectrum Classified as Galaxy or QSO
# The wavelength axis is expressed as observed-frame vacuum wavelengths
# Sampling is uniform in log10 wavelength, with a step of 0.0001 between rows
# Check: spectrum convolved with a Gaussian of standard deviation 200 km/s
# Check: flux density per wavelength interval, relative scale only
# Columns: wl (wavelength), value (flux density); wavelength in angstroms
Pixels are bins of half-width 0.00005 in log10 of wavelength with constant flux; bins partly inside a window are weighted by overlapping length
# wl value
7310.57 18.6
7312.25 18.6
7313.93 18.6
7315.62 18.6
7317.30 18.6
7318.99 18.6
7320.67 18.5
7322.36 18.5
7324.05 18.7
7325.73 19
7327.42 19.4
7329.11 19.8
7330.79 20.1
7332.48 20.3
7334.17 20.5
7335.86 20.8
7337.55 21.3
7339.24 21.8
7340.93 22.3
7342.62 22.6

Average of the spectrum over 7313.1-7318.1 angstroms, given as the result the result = 18.6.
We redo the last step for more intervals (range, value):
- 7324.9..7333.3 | 19.7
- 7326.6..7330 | 19.6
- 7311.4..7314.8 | 18.6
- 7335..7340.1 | 21.3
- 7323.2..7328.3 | 19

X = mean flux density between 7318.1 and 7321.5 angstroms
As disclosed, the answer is 18.6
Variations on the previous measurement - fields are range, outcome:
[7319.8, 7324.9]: 18.6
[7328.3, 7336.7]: 20.3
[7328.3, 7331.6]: 20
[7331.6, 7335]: 20.4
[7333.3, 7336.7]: 20.6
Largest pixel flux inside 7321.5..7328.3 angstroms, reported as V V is 19.4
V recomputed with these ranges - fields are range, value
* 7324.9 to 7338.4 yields 21.3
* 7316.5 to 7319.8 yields 18.6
